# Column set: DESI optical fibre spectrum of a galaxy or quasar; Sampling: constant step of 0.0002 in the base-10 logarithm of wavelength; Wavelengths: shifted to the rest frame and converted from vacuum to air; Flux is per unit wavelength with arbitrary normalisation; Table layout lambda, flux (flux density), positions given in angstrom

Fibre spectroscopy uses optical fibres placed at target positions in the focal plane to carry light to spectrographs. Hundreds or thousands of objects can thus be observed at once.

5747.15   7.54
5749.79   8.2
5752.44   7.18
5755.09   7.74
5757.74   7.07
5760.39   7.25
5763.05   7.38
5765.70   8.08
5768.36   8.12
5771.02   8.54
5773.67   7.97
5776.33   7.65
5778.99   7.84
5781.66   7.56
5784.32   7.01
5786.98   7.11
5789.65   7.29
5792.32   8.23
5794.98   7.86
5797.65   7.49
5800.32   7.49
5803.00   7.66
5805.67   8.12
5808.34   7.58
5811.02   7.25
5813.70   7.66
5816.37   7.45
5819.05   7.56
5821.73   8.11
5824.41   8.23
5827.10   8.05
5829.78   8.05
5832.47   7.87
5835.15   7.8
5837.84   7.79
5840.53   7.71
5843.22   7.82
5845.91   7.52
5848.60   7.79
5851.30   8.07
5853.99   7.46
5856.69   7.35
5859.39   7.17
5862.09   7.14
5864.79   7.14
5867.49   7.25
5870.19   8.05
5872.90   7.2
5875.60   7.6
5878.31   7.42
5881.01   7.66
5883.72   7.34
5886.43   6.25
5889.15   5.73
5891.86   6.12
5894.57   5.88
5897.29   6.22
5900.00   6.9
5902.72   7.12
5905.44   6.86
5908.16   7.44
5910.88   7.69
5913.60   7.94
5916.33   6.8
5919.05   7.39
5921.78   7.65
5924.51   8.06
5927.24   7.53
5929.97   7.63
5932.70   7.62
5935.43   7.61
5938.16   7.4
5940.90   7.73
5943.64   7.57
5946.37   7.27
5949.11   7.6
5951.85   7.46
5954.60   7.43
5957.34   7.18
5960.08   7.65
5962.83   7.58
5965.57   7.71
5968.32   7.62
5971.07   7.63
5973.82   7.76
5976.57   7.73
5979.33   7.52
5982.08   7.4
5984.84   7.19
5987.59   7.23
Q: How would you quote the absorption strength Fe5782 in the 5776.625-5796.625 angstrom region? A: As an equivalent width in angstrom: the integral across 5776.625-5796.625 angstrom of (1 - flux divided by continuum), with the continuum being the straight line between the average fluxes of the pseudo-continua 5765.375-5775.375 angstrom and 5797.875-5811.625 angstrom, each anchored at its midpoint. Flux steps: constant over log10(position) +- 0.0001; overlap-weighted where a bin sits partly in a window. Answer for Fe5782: 0.9 angstrom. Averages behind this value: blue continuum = 8.17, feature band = 7.56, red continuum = 7.63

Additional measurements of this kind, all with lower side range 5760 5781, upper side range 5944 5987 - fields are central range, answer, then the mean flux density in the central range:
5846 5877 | 0.9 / 7.48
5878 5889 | 1.0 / 6.98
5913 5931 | 0.1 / 7.55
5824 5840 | -0.4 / 7.93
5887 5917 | 3.3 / 6.78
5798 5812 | 0.3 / 7.62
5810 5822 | 0.3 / 7.57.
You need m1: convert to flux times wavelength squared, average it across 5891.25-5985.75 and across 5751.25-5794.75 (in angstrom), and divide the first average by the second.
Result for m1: 1.02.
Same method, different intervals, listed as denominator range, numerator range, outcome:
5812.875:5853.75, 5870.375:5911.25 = 0.90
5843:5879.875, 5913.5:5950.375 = 1.03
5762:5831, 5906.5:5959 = 1.02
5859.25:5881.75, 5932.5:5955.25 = 1.04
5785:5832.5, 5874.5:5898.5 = 0.89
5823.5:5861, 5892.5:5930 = 0.95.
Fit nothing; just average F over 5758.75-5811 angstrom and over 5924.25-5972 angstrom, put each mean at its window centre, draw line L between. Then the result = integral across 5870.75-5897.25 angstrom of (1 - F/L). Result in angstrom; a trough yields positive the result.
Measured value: 2.8 angstrom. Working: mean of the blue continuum 7.68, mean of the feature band 6.81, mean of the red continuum 7.56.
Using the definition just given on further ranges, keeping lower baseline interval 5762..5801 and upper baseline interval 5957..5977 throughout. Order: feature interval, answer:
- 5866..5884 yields 0.4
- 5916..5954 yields 0.5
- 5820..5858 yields -0.7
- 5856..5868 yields 0.7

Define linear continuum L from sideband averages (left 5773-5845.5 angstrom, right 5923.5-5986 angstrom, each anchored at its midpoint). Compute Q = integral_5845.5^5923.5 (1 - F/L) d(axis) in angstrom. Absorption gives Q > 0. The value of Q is 4.6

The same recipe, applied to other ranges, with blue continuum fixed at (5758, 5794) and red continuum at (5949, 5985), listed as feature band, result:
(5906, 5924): 0.2 angstrom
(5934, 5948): 0.1 angstrom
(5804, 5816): 0.0 angstrom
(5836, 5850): -0.2 angstrom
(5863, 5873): 0.2 angstrom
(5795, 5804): 0.1 angstrom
